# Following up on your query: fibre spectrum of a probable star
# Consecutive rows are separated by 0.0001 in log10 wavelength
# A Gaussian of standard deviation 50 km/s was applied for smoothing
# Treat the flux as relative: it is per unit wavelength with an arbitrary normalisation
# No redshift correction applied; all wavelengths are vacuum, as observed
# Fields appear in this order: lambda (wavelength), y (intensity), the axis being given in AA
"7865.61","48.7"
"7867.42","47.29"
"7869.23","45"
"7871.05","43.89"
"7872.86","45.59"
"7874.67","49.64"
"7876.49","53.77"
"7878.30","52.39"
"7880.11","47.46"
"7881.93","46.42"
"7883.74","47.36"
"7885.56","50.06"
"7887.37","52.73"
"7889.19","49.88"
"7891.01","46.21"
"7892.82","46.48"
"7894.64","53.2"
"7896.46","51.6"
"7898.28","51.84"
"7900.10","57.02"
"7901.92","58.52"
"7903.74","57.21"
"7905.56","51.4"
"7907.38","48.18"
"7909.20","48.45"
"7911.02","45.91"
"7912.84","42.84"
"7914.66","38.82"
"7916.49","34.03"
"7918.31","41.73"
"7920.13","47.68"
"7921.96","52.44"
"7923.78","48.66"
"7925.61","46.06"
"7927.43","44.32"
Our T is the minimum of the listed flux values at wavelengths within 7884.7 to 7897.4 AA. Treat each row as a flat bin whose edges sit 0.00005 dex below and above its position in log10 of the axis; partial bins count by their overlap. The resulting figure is 46.21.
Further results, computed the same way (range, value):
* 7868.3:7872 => 43.89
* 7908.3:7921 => 34.03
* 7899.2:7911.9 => 45.91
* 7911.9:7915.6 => 38.82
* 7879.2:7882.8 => 46.42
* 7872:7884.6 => 45.59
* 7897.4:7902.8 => 51.84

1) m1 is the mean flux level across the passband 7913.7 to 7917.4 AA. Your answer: 36.5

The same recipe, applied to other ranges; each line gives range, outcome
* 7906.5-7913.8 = 46.3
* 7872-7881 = 49.8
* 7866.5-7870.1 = 46.2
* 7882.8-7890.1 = 50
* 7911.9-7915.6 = 40.8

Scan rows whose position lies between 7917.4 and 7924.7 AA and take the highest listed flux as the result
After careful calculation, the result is 52.44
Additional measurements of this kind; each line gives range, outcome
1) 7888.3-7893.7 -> 49.88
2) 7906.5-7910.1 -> 48.45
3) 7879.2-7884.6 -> 47.46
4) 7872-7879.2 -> 53.77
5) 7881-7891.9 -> 52.73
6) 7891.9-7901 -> 57.02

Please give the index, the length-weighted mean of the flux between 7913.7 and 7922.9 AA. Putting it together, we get 43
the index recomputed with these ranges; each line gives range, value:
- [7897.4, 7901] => 54.4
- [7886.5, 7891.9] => 49.5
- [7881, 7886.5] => 48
